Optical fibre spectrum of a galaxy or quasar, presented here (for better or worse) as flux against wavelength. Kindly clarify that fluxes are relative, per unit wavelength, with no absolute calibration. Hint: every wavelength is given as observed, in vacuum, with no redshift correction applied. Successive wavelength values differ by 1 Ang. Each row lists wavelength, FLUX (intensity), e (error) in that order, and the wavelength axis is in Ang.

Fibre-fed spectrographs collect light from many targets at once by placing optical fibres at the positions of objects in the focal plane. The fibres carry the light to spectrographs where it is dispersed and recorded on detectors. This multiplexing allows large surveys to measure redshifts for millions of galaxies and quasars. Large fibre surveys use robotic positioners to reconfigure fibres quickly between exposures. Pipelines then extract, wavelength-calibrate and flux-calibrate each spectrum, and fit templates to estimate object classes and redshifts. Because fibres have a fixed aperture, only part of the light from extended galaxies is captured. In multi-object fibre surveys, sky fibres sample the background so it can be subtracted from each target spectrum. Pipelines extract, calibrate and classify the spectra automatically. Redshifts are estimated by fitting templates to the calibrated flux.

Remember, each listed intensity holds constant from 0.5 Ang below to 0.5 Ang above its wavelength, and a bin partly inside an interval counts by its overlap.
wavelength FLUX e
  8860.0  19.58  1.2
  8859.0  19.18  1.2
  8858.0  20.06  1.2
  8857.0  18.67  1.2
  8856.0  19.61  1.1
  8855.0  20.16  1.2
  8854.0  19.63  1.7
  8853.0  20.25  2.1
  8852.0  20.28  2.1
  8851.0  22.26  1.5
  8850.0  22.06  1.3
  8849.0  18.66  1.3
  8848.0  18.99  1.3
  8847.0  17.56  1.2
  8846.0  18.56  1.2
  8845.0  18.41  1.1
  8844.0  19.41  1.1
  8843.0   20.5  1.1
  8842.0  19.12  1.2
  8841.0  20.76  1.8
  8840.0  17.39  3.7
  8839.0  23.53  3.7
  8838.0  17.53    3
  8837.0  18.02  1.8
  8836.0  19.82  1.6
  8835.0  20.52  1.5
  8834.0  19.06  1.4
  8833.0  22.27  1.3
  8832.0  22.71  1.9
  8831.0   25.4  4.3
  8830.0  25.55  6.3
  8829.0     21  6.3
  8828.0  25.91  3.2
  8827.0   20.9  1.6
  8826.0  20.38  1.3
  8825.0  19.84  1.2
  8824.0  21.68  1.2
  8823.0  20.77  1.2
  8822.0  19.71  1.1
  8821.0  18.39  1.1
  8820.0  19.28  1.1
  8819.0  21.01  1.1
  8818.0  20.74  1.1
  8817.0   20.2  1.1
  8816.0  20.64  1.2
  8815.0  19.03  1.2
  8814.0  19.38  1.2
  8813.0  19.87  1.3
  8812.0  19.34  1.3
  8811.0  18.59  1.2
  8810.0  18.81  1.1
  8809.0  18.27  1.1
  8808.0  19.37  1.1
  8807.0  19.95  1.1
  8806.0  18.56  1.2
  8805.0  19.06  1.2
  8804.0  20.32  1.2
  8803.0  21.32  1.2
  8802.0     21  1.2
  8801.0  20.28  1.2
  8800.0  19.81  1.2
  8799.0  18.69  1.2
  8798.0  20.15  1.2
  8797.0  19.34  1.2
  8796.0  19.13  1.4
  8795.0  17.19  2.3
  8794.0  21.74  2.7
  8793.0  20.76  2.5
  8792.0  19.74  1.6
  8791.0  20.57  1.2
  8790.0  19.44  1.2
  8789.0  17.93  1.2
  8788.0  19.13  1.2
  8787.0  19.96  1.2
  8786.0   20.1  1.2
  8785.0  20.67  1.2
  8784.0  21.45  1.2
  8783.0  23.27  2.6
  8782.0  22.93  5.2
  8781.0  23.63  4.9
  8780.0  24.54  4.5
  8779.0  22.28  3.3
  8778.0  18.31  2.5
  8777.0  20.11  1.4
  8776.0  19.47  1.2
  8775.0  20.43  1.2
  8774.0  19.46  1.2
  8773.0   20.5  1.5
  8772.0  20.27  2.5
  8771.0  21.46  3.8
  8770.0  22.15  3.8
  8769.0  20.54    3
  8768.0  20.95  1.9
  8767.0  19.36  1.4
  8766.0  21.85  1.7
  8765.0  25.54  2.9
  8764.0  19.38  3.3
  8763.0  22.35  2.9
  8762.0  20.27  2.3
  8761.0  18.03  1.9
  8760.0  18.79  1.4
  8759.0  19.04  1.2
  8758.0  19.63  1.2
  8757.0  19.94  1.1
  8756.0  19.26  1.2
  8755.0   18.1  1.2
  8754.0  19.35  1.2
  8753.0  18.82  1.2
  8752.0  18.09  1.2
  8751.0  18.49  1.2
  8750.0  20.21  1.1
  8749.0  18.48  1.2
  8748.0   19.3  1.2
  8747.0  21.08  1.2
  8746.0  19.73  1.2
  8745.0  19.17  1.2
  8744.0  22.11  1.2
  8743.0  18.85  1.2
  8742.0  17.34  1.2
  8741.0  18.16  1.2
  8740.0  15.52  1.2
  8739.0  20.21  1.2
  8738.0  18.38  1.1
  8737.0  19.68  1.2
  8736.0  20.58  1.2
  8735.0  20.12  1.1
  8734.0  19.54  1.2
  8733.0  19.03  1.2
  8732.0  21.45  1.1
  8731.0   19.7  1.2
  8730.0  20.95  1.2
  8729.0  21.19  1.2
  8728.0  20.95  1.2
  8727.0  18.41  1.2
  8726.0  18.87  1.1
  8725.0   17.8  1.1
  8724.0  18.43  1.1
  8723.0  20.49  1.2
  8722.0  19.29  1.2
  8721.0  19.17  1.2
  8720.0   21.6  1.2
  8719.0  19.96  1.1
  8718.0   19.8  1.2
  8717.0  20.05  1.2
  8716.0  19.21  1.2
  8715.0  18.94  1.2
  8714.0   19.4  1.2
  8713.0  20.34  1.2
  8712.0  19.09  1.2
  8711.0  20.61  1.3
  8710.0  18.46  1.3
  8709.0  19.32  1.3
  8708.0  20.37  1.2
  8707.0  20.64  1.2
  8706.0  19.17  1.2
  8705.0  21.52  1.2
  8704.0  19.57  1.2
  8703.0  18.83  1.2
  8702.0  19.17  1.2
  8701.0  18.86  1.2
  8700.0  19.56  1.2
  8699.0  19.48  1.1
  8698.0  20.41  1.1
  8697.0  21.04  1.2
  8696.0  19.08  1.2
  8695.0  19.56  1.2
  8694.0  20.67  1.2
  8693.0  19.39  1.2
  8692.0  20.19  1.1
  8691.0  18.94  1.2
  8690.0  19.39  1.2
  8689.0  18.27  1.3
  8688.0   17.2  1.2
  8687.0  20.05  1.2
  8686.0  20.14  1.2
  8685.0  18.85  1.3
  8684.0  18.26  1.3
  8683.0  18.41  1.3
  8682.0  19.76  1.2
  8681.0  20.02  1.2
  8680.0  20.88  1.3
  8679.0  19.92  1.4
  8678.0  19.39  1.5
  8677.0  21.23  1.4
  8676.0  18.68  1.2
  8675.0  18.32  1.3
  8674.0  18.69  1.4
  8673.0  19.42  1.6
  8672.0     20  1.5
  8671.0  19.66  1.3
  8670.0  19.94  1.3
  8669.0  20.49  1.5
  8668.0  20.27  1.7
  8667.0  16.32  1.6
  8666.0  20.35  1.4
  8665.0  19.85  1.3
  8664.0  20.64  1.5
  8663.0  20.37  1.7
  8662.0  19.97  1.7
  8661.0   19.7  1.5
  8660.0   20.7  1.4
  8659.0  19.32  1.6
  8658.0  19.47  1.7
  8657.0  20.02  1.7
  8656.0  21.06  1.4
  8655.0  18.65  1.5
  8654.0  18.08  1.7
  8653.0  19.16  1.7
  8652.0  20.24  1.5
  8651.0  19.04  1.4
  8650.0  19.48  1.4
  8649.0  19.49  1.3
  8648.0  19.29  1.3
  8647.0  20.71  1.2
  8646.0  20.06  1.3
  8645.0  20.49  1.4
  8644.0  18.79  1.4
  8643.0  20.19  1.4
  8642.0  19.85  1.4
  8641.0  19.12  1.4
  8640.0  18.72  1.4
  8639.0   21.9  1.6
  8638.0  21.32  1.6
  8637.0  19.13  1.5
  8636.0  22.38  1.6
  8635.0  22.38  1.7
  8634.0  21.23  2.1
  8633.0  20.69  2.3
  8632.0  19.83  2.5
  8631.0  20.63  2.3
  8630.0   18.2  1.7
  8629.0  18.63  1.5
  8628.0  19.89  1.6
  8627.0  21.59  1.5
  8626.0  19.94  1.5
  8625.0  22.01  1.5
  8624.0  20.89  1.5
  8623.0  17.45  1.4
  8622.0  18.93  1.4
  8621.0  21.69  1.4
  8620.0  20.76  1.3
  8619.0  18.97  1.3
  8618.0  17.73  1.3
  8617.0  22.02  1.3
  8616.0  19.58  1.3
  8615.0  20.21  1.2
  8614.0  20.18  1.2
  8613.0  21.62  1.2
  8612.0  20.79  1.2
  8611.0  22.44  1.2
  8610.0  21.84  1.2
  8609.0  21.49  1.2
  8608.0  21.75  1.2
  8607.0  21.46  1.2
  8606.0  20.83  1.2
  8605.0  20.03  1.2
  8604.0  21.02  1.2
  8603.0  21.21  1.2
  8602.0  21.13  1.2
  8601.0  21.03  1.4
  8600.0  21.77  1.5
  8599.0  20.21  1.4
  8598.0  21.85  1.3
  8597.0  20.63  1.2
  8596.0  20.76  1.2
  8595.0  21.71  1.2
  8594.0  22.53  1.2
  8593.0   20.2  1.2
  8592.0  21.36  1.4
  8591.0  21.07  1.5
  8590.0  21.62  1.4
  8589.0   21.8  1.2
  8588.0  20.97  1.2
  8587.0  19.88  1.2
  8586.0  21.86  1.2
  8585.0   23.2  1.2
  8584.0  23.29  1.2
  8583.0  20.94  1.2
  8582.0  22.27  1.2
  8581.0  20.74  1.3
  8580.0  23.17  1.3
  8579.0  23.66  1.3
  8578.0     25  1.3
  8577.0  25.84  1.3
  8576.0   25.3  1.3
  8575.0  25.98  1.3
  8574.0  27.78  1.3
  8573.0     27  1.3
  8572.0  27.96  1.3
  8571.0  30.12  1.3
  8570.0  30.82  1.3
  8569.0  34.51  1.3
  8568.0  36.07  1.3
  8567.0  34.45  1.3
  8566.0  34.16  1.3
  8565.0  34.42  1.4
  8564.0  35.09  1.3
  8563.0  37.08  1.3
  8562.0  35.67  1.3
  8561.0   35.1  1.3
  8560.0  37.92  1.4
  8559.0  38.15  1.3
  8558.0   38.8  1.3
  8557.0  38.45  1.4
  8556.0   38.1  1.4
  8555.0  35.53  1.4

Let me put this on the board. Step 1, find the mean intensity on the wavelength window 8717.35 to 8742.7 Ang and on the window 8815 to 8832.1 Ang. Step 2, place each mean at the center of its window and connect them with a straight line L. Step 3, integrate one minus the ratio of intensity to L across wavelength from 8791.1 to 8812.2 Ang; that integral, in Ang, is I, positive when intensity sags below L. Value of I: 1.28 Ang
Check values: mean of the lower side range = 19.5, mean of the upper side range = 21.3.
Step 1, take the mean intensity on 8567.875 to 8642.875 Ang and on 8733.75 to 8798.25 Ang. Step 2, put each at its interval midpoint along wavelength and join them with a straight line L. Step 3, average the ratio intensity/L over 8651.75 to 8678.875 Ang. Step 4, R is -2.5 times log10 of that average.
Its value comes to 0.09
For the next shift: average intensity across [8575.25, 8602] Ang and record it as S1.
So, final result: 22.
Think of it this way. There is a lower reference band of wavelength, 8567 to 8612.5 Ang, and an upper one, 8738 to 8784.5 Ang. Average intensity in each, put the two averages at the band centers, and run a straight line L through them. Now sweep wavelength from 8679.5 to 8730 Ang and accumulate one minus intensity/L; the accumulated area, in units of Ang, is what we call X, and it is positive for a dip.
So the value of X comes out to 3.86 Ang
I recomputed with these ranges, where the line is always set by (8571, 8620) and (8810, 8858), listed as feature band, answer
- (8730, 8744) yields 1.1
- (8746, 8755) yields 0.7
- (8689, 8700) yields 0.8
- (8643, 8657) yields 1.3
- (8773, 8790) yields -0.1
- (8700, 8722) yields 1.5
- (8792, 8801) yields 0.4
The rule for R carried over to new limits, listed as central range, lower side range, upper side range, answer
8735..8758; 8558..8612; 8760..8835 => 0.137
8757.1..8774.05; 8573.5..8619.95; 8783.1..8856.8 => -0.004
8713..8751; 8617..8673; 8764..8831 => 0.039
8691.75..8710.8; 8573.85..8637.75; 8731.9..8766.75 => 0.022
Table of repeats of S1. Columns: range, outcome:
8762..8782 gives 21.2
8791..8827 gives 19.8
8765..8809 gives 20.4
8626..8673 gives 19.9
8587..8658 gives 20.5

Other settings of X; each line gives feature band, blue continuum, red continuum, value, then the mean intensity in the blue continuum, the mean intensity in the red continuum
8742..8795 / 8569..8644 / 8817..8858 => 1.35 Ang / 21.7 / 20.4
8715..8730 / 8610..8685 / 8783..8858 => 0.25 Ang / 19.9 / 20.1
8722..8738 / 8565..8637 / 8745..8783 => 0.83 Ang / 22.6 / 20.4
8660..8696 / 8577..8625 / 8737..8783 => 1.99 Ang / 21.2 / 20.1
